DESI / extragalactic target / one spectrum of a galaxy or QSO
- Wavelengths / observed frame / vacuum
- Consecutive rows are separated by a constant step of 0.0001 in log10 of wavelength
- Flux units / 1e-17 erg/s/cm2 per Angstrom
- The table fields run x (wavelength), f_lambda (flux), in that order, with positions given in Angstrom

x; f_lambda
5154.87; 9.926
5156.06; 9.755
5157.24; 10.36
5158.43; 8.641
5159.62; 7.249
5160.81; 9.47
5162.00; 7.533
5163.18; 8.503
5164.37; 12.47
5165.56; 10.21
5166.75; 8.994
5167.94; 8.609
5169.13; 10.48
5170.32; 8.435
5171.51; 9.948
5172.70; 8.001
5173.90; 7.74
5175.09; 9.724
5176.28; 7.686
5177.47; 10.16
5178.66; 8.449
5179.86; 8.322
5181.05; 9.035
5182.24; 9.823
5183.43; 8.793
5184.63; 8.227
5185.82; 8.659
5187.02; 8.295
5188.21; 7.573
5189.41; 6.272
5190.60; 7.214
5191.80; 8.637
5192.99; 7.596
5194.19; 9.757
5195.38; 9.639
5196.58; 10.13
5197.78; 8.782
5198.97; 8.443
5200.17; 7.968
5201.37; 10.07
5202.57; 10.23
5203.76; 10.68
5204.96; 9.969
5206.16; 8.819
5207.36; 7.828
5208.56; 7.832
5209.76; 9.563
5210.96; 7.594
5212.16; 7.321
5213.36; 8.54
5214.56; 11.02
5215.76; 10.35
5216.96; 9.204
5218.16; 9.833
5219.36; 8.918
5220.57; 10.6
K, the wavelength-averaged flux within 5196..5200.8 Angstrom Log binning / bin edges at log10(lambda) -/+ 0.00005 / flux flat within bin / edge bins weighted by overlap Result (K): 8.83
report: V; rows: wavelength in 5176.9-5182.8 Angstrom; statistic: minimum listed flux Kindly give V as 8.322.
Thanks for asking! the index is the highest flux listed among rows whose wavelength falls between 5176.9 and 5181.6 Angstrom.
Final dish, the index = 10.16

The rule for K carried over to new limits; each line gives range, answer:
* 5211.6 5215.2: 9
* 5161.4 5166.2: 9.68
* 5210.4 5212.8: 7.47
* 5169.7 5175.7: 8.77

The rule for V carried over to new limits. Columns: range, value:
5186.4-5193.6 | 6.272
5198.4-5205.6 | 7.968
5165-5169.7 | 8.609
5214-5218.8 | 9.204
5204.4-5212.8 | 7.321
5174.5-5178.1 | 7.686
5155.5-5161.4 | 7.249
